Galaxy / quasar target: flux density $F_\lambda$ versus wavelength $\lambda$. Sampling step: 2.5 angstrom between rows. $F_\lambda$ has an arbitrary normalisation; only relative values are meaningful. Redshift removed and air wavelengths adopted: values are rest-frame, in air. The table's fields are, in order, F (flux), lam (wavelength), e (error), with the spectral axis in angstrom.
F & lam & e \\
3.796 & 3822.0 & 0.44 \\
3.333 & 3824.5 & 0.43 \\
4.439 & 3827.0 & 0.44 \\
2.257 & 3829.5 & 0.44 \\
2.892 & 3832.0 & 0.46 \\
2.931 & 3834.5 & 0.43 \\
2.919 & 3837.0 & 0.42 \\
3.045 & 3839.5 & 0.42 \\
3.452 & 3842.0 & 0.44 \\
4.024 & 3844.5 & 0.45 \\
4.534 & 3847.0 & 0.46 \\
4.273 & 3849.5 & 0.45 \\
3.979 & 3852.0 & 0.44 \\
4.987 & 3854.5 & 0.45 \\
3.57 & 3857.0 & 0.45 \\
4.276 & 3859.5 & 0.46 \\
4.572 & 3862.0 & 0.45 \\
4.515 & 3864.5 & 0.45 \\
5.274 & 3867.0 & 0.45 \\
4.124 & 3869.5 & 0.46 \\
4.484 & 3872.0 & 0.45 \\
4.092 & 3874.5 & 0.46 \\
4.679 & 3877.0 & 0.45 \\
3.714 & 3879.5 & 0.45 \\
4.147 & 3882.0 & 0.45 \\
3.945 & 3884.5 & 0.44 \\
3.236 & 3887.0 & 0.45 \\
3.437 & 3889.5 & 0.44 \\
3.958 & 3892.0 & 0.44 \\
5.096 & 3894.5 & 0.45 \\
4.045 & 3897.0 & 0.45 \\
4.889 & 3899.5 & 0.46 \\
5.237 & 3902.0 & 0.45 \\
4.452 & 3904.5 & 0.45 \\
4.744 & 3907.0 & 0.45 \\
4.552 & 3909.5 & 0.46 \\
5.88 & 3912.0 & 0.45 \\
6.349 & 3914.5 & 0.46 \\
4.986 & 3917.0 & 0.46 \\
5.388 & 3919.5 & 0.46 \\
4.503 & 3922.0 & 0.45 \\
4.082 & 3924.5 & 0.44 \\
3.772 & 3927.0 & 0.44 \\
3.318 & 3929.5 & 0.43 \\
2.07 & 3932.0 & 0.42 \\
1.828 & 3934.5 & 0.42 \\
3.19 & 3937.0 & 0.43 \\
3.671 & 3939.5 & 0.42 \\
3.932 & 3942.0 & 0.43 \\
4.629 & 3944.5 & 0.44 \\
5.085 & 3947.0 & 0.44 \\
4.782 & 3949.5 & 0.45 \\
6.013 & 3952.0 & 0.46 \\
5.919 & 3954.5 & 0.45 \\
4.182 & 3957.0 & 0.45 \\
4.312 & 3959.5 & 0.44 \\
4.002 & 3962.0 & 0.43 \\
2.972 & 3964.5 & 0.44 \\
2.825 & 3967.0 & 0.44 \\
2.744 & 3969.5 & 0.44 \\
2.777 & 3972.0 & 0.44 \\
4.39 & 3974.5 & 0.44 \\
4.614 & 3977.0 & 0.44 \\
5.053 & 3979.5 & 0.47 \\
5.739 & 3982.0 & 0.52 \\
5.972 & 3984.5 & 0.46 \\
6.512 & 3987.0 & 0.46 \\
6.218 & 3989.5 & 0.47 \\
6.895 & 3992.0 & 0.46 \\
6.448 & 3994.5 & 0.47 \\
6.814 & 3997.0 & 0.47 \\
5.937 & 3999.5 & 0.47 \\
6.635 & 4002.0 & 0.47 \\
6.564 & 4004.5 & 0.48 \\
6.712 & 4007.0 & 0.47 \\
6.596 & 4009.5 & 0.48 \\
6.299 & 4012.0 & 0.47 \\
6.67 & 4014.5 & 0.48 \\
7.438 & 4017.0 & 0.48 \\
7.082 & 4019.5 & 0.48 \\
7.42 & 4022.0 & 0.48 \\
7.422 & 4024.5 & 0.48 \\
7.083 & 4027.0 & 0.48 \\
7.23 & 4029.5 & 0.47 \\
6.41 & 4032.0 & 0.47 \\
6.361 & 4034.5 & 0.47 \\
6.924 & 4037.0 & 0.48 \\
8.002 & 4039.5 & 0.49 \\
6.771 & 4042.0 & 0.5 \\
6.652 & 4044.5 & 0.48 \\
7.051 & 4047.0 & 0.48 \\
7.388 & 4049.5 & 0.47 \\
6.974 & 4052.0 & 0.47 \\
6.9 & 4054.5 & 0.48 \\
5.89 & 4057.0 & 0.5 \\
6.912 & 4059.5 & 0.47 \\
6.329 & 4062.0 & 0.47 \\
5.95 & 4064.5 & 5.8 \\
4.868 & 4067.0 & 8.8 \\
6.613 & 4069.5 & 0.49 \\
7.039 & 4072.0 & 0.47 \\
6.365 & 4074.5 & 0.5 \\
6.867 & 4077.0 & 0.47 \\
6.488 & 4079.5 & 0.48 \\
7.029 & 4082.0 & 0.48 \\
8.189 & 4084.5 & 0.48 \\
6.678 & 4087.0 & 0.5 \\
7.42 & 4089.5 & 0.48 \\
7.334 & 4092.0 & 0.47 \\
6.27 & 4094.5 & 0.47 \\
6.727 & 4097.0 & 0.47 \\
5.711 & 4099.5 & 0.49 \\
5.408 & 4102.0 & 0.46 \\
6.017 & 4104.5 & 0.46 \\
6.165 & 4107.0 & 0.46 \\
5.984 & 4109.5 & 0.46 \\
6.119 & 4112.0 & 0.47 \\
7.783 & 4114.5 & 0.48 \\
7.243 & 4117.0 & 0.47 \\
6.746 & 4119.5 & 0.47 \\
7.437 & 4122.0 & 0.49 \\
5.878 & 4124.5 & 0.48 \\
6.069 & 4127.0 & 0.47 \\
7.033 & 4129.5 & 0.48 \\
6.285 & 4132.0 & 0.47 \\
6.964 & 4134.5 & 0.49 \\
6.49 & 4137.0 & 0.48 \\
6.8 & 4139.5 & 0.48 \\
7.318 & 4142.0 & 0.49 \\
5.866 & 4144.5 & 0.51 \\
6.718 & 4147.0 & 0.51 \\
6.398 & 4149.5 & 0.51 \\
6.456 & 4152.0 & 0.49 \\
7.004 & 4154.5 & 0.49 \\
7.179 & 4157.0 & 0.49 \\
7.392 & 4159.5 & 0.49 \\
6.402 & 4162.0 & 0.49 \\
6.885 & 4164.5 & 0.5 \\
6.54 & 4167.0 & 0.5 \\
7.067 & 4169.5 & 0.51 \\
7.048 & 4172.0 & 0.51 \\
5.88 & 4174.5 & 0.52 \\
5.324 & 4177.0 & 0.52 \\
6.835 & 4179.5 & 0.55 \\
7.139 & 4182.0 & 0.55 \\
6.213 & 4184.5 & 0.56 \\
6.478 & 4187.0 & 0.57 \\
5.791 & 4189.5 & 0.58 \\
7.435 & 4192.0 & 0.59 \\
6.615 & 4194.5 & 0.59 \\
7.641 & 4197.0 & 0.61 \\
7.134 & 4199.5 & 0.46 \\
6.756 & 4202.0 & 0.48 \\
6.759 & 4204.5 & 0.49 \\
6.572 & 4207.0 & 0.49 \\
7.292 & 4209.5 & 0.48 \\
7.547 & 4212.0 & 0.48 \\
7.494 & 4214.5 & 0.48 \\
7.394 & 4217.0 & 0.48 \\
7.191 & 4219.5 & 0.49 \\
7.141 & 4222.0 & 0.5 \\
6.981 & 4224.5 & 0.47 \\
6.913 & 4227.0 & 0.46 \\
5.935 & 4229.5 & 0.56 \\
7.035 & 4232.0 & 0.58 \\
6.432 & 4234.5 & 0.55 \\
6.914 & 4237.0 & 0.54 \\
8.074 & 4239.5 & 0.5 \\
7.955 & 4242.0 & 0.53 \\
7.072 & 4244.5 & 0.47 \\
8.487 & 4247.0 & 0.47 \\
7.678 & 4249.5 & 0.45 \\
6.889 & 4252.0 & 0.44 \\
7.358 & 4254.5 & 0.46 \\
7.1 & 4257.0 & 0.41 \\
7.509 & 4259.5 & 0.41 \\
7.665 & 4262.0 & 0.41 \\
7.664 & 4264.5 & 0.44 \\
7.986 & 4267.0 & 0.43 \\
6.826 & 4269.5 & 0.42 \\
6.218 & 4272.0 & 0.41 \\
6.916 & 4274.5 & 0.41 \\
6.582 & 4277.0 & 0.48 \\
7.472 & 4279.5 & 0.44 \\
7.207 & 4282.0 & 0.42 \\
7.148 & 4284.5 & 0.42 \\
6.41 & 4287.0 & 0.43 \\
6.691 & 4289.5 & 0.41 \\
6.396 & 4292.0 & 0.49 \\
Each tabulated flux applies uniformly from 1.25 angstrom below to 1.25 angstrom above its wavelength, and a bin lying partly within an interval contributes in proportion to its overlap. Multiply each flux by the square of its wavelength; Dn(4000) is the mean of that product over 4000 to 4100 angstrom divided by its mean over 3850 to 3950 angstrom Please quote 1.71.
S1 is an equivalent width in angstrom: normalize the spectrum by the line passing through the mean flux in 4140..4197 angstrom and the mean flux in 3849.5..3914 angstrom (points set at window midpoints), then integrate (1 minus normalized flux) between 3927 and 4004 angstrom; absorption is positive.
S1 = 6.8 angstrom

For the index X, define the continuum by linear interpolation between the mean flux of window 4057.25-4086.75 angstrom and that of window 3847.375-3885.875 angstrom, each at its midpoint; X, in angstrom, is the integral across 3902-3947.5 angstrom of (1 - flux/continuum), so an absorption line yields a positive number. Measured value 6.2 angstrom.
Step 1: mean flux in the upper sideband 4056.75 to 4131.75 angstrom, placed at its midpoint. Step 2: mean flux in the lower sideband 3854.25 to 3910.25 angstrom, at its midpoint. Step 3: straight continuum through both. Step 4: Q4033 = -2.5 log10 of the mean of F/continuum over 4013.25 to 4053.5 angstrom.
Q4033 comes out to -0.19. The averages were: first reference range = 4.34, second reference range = 6.56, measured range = 7.05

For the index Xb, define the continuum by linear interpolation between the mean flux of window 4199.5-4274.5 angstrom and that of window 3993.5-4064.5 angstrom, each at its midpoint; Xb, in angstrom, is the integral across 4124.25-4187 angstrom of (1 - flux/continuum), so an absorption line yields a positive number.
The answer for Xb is 3.8 angstrom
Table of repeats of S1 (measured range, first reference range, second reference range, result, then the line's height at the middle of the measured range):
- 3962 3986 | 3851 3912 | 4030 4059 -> 6.9 angstrom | 5.78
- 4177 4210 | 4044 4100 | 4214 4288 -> 1.3 angstrom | 7.03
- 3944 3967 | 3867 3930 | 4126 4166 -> 2.0 angstrom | 4.99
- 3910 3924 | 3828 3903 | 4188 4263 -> -2.6 angstrom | 4.47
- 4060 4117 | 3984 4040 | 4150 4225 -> 2.2 angstrom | 6.8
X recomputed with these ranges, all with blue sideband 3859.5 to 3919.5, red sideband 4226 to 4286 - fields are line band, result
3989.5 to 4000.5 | -2.46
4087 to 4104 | -1.21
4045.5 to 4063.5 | -3.19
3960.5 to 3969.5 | 3.31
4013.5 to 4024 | -3.24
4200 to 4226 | -0.81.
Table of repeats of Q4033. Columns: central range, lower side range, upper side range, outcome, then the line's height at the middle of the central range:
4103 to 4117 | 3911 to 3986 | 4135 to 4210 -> -0.07 mag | 6.04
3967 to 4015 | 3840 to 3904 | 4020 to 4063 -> 0.09 mag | 6.13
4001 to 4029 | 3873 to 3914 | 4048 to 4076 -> -0.17 mag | 5.91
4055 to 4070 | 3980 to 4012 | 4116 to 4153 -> 0.07 mag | 6.51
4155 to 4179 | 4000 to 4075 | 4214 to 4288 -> 0.06 mag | 7.01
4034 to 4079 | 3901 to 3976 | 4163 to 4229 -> -0.23 mag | 5.42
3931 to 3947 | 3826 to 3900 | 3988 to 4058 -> 0.50 mag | 5.33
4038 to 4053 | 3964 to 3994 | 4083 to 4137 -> -0.24 mag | 5.74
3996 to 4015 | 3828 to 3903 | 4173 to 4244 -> -0.25 mag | 5.19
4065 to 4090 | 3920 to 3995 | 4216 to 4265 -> -0.19 mag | 5.62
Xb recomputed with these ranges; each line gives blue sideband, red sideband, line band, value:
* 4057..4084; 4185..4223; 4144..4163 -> 0.2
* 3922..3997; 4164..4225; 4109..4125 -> -2.0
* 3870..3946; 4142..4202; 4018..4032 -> -4.9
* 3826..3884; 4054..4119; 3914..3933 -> 1.8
